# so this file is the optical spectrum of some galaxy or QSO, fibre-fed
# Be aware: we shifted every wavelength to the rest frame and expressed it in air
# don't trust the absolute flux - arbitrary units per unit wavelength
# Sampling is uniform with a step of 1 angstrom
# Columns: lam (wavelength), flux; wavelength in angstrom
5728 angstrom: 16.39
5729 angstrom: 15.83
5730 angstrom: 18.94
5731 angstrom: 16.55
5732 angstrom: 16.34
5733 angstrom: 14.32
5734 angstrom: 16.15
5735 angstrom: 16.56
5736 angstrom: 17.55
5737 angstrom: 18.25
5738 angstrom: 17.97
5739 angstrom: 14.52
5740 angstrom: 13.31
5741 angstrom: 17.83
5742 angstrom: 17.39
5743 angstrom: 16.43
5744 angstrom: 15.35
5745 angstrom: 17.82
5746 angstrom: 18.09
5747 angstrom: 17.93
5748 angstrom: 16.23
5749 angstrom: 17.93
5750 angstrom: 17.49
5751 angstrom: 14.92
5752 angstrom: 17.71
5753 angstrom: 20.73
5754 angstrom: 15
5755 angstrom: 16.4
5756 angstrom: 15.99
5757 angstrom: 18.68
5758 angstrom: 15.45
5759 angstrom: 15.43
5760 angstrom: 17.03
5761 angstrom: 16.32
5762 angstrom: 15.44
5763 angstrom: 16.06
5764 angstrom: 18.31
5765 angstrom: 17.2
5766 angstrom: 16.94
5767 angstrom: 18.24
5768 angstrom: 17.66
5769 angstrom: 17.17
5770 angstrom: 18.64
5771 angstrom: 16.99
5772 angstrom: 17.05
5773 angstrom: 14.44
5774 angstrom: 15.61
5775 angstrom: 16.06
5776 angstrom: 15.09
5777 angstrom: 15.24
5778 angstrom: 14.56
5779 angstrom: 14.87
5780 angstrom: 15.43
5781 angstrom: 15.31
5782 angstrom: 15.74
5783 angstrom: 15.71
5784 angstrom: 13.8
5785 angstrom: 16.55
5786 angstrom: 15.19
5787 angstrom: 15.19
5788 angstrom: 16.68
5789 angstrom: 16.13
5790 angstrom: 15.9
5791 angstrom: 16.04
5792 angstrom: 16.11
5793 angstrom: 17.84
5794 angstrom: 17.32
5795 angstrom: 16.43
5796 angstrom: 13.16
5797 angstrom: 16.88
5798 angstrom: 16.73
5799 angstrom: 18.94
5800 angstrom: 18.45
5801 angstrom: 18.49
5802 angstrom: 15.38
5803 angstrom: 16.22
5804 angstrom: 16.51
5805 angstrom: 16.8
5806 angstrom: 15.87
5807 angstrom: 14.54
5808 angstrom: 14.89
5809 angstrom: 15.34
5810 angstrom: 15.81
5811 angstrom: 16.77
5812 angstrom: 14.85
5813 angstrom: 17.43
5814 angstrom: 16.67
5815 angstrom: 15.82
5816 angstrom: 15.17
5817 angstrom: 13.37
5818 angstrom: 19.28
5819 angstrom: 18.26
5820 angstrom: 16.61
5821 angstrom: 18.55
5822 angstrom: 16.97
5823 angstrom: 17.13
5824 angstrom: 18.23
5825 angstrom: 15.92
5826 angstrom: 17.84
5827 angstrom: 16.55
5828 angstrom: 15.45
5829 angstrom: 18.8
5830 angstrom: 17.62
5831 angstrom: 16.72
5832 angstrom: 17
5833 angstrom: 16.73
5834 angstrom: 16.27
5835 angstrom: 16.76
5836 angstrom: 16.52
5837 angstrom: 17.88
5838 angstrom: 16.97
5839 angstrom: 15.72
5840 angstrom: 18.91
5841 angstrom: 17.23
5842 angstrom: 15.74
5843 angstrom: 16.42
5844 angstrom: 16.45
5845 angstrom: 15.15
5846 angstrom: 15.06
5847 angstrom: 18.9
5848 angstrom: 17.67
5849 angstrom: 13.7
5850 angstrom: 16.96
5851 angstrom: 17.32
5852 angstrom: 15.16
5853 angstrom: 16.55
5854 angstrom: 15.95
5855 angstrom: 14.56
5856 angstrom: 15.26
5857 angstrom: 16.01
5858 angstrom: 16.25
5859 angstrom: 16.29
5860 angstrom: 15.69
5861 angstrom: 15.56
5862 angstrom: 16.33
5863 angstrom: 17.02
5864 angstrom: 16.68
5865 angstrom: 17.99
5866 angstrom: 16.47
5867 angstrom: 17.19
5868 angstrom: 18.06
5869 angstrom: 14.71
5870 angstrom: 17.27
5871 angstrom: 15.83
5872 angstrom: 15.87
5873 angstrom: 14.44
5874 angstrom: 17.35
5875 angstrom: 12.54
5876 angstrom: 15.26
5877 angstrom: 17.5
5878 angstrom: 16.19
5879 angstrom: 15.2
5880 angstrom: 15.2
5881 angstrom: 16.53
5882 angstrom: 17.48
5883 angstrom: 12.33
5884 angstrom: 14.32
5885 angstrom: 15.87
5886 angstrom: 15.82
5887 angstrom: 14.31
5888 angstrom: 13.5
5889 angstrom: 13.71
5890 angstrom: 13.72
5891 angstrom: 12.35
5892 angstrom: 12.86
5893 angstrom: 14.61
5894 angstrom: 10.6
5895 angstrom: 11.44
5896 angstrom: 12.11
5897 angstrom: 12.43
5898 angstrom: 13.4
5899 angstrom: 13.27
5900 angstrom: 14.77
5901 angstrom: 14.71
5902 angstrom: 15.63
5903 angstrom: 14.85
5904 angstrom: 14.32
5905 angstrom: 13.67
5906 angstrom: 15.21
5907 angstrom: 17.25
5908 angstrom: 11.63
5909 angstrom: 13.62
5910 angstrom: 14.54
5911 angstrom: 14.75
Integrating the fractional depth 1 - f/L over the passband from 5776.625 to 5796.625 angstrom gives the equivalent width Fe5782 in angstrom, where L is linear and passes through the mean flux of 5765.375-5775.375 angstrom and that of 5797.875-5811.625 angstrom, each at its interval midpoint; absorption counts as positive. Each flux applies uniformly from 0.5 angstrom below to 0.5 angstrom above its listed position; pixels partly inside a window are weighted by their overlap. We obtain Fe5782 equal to 1.2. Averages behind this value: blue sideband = 16.9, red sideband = 16.5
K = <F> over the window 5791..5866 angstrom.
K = 16.5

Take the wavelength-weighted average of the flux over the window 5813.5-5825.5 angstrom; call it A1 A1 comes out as 16.8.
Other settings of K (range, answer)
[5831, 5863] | 16.4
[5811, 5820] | 16.4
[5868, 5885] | 15.6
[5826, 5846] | 16.8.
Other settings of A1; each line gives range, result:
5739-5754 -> 16.9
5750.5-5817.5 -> 16.2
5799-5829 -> 16.6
